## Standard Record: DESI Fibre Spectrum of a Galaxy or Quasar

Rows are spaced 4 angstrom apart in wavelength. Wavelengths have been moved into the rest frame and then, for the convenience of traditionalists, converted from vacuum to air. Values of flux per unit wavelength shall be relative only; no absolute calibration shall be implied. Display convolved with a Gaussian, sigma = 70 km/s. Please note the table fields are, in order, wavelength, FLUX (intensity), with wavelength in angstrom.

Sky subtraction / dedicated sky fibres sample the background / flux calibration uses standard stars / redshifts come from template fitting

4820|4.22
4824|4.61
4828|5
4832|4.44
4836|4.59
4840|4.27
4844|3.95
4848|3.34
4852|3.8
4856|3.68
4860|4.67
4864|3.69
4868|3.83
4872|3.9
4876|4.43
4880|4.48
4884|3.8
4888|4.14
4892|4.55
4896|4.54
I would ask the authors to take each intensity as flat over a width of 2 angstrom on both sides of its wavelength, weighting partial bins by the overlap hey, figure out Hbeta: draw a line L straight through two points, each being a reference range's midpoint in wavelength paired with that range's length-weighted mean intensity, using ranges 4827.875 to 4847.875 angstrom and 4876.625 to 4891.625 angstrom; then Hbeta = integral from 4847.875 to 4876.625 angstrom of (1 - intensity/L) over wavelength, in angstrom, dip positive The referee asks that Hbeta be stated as 2.16 angstrom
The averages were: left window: 4.29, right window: 4.21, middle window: 3.93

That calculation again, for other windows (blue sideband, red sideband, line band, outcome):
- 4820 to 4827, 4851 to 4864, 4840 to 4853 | 1.3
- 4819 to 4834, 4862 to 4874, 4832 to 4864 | 1.0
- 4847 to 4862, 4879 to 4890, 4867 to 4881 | -0.4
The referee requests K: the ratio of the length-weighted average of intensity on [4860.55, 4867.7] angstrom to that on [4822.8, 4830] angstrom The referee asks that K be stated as 0.8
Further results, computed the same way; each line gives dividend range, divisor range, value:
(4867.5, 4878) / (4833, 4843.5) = 0.94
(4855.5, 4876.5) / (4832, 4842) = 0.91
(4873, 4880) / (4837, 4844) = 1.03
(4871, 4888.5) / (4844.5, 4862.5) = 1.08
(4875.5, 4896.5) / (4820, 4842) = 0.95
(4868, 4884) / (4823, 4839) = 0.90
